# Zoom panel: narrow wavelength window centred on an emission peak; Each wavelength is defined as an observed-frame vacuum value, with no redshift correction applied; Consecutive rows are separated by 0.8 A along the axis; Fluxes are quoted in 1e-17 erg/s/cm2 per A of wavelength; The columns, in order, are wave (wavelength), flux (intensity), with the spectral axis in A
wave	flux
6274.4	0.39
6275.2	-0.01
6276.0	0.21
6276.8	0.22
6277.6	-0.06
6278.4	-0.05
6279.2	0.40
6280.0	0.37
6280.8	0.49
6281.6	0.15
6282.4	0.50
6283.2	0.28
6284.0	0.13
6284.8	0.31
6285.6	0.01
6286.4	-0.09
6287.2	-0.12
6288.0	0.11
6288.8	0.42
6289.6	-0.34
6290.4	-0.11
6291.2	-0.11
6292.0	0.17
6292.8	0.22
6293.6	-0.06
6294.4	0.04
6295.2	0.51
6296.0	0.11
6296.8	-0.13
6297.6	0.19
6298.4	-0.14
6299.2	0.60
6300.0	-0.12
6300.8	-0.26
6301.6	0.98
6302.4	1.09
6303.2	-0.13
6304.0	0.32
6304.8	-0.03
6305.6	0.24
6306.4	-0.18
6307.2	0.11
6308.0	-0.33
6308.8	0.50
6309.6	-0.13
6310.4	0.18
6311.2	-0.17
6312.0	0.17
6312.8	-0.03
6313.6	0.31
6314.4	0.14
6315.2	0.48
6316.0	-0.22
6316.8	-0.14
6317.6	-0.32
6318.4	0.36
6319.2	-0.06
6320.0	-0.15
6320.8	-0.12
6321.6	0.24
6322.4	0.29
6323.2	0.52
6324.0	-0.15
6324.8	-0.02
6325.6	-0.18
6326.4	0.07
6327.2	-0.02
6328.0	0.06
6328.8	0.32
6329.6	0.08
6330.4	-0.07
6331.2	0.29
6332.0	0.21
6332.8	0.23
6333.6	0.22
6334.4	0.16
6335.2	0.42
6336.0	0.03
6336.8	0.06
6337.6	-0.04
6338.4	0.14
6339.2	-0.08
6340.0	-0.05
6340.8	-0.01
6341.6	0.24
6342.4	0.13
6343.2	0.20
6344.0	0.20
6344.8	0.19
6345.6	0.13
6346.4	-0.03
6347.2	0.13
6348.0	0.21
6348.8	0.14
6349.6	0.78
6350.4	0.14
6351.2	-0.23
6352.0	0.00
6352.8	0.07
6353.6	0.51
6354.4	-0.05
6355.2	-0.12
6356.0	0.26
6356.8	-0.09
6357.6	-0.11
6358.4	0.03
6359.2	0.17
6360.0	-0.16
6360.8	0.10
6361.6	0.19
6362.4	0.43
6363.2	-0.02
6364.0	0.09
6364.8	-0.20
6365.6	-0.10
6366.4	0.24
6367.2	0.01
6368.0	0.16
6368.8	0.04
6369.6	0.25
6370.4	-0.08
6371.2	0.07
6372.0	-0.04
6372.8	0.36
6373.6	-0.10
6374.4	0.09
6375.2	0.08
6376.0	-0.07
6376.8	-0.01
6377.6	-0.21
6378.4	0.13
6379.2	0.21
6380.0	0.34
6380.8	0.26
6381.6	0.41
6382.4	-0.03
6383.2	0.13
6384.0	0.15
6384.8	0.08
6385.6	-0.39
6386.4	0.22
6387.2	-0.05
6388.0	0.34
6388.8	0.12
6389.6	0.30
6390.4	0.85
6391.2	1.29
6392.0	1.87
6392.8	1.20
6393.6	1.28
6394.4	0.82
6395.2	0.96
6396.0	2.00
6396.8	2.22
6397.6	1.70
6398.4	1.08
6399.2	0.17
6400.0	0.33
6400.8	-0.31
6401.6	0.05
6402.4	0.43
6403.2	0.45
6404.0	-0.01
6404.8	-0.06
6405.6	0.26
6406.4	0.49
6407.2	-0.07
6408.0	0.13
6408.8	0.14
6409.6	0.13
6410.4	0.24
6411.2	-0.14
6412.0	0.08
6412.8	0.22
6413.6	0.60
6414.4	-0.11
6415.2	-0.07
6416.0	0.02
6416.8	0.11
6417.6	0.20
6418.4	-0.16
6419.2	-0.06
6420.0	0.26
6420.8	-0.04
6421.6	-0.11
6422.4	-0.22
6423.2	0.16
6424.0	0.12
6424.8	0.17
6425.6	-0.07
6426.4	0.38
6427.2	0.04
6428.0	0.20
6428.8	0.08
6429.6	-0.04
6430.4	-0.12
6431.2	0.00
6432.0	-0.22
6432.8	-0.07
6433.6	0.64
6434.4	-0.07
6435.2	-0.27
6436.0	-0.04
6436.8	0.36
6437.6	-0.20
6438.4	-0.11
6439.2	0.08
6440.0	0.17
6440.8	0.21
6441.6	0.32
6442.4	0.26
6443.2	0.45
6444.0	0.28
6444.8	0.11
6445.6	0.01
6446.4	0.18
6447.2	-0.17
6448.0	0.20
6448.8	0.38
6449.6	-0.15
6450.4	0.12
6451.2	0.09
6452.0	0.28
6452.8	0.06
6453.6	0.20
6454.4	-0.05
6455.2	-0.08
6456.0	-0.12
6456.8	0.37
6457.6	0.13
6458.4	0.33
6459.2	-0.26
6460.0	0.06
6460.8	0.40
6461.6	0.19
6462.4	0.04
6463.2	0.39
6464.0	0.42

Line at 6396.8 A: [O II] 3727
